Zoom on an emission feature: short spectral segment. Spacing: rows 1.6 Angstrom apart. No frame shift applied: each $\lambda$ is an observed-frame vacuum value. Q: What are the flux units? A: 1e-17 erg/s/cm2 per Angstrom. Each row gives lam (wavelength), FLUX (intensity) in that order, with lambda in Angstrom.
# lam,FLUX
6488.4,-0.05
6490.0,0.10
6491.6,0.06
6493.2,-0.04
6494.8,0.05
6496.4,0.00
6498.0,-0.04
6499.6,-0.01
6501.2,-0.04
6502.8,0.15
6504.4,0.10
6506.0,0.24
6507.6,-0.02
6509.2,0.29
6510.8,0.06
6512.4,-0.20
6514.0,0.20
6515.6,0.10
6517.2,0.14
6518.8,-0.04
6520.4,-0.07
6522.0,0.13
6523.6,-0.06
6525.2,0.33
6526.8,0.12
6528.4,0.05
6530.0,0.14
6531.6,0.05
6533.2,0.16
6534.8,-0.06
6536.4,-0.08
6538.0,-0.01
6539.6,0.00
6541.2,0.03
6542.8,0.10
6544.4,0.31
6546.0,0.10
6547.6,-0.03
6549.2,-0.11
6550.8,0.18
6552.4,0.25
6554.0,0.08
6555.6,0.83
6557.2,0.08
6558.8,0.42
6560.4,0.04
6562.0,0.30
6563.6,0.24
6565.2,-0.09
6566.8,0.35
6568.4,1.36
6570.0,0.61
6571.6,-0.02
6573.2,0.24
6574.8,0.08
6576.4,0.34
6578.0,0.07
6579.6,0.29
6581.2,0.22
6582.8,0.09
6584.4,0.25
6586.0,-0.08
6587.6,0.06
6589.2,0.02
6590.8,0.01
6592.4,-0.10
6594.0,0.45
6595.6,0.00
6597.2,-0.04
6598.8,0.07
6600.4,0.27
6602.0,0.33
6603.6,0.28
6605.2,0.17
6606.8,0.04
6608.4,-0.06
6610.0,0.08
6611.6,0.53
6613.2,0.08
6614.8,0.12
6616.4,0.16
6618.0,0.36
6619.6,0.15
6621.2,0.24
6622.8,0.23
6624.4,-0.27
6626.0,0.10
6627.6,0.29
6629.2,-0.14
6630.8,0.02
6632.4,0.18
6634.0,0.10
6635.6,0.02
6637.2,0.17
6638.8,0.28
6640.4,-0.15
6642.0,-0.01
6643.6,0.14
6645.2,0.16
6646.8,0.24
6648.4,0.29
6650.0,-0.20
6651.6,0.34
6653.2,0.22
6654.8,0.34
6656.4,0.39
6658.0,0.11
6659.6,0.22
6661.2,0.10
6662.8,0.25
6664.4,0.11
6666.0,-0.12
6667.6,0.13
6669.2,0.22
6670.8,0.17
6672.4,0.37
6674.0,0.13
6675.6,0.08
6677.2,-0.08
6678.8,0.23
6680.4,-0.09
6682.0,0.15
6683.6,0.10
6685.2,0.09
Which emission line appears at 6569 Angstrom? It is H-gamma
